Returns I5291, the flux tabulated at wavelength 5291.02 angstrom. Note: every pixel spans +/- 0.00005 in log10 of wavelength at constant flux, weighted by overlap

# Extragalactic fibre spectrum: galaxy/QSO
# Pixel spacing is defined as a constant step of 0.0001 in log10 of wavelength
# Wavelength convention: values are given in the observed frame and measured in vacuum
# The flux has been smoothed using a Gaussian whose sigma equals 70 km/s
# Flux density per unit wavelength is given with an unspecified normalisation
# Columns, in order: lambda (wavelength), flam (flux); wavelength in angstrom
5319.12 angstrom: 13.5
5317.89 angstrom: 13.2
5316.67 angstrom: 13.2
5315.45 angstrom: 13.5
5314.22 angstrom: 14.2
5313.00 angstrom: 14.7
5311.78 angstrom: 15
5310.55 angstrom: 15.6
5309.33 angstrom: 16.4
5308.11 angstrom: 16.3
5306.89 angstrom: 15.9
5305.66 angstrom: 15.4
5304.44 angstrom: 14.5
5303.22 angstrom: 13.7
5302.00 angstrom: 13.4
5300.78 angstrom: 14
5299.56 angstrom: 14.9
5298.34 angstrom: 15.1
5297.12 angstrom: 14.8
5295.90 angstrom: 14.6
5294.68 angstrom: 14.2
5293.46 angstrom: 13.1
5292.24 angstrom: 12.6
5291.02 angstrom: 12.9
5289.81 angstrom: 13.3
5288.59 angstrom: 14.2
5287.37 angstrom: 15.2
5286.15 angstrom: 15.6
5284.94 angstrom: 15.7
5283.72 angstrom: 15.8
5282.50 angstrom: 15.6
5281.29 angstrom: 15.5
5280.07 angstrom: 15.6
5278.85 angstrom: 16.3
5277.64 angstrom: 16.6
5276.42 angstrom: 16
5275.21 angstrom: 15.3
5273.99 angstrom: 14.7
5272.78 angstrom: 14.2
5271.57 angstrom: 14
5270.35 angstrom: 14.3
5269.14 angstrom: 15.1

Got 12.9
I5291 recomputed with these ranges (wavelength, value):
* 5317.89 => 13.2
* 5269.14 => 15.1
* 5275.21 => 15.3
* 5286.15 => 15.6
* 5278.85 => 16.3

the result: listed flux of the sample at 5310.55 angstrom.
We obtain 15.6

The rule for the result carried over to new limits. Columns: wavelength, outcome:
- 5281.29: 15.5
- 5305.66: 15.4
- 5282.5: 15.6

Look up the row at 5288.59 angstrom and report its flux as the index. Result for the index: 14.2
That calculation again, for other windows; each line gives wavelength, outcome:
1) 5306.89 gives 15.9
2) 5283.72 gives 15.8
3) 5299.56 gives 14.9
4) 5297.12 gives 14.8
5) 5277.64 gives 16.6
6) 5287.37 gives 15.2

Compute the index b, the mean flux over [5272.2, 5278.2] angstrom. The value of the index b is 15.4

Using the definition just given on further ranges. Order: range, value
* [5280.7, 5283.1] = 15.6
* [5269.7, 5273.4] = 14.2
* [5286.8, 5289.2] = 14.7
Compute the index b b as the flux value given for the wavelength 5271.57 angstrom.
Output 14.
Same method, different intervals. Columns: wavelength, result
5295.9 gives 14.6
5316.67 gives 13.2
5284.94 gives 15.7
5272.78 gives 14.2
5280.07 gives 15.6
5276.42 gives 16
